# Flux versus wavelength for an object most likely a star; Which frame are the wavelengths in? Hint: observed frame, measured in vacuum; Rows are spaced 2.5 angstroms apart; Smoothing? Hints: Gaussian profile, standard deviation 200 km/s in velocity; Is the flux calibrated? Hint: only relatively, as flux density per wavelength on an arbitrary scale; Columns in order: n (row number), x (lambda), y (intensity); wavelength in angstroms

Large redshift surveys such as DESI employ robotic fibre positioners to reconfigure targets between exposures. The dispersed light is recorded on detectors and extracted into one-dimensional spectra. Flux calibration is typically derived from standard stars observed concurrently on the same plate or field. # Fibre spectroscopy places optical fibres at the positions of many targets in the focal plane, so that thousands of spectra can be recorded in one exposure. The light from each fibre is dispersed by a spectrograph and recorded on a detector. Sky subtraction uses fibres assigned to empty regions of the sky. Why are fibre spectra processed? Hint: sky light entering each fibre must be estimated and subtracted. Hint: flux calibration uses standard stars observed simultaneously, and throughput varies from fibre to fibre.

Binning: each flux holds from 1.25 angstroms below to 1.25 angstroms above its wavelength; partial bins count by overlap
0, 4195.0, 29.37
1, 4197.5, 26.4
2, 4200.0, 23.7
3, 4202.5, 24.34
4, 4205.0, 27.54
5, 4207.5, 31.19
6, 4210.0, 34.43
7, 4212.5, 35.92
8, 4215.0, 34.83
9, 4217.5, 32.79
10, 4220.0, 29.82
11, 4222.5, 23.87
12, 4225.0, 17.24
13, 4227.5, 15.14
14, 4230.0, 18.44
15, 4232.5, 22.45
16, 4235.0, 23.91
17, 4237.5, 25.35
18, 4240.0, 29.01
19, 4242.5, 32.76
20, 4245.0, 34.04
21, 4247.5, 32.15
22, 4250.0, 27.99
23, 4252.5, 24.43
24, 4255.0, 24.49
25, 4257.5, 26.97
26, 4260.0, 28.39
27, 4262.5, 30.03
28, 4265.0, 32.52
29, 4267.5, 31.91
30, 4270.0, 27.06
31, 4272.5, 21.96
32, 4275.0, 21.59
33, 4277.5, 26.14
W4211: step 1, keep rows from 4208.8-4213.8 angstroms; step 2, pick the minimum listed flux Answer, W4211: 34.43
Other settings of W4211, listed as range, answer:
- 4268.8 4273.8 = 21.96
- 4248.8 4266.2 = 24.43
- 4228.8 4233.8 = 18.44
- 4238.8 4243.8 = 29.01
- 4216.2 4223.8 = 23.87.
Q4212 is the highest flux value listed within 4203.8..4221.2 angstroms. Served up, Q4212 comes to 35.92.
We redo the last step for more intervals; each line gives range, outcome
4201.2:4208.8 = 31.19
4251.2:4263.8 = 30.03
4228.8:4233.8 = 22.45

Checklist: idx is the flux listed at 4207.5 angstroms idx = 31.19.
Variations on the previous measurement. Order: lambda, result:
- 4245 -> 34.04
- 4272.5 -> 21.96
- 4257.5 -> 26.97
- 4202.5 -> 24.34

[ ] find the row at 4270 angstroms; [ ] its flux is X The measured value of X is 27.06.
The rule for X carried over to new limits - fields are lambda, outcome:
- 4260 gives 28.39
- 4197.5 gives 26.4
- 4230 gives 18.44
